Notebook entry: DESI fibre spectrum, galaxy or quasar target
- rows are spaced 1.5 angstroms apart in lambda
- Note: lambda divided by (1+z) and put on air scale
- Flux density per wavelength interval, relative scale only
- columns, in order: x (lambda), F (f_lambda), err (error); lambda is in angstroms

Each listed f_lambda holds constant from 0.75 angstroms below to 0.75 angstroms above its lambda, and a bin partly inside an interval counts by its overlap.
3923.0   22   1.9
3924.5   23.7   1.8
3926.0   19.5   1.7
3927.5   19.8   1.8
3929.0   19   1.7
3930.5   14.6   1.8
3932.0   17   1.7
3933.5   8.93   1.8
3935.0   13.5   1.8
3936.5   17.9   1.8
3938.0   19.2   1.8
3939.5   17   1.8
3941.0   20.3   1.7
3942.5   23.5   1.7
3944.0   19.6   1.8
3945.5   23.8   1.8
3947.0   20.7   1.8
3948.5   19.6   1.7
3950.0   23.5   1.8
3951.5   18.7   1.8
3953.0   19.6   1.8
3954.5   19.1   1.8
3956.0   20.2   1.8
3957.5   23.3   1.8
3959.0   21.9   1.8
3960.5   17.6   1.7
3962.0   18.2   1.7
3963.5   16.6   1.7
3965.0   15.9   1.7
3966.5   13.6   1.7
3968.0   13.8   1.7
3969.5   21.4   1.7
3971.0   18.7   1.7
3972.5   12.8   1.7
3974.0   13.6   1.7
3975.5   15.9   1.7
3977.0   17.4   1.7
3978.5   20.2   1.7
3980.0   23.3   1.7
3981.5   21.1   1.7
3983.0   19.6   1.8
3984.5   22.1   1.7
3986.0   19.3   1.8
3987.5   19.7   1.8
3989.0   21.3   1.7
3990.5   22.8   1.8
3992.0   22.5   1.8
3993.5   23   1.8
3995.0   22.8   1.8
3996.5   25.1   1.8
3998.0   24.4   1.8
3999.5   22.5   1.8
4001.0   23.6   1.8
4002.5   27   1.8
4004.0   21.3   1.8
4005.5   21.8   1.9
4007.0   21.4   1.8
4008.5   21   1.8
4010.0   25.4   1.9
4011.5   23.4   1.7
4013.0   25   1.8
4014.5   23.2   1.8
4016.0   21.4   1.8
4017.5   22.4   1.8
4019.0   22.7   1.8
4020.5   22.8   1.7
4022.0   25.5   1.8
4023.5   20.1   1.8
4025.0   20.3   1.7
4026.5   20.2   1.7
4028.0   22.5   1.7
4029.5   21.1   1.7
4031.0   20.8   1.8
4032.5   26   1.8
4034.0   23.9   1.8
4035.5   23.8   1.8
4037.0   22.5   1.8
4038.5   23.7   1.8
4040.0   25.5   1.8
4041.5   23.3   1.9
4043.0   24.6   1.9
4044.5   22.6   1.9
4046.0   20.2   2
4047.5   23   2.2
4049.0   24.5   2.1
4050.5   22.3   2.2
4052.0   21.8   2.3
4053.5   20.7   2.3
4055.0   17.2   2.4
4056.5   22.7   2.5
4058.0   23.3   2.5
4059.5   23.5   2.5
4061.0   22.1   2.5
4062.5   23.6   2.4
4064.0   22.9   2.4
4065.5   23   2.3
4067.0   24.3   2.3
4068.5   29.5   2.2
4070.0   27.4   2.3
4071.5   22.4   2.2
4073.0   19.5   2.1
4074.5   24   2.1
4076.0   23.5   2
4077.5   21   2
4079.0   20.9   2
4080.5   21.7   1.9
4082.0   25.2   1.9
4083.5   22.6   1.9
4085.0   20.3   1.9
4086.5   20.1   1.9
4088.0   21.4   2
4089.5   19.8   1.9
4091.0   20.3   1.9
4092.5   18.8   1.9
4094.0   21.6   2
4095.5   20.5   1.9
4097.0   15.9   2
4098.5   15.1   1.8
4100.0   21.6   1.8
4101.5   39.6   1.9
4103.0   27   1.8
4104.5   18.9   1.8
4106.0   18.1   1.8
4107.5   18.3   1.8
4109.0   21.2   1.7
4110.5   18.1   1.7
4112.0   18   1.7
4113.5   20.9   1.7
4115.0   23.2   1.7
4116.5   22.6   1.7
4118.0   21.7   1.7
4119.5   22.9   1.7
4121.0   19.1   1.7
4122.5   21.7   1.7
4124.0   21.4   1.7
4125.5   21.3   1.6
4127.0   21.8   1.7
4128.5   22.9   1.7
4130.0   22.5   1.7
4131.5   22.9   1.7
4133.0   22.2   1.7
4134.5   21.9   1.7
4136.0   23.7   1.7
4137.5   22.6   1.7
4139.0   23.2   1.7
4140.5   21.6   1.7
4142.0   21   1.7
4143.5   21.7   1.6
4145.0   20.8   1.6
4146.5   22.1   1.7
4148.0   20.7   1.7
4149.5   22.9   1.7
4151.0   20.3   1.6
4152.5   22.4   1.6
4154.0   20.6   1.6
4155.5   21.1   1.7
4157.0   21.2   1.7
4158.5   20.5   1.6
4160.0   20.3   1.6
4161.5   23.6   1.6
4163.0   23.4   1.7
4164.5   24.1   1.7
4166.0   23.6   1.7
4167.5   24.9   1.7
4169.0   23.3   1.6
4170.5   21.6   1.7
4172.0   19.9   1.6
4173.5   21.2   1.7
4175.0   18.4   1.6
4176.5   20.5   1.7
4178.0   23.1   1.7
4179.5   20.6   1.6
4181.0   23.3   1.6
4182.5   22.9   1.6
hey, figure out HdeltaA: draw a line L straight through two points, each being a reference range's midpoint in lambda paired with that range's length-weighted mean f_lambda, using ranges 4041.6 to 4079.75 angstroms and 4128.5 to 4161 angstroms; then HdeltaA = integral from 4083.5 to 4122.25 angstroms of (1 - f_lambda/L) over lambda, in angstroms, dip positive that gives 2.18 angstroms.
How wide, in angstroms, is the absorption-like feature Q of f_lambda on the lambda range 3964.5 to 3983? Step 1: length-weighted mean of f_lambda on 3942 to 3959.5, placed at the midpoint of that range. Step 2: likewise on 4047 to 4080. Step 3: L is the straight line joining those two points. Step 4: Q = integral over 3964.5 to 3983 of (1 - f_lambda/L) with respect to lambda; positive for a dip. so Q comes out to 3.5 angstroms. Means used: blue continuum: 21.1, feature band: 17.4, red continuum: 22.9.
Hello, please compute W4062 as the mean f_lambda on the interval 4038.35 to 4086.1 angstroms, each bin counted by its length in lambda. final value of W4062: 22.9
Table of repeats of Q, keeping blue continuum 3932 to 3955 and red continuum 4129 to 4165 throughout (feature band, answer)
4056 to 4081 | -3.0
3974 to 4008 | -3.3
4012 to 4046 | -4.5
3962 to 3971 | 1.2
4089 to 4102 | 0.0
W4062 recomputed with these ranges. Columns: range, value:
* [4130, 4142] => 22.5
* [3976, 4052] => 22.5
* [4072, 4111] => 21.4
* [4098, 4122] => 21.7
